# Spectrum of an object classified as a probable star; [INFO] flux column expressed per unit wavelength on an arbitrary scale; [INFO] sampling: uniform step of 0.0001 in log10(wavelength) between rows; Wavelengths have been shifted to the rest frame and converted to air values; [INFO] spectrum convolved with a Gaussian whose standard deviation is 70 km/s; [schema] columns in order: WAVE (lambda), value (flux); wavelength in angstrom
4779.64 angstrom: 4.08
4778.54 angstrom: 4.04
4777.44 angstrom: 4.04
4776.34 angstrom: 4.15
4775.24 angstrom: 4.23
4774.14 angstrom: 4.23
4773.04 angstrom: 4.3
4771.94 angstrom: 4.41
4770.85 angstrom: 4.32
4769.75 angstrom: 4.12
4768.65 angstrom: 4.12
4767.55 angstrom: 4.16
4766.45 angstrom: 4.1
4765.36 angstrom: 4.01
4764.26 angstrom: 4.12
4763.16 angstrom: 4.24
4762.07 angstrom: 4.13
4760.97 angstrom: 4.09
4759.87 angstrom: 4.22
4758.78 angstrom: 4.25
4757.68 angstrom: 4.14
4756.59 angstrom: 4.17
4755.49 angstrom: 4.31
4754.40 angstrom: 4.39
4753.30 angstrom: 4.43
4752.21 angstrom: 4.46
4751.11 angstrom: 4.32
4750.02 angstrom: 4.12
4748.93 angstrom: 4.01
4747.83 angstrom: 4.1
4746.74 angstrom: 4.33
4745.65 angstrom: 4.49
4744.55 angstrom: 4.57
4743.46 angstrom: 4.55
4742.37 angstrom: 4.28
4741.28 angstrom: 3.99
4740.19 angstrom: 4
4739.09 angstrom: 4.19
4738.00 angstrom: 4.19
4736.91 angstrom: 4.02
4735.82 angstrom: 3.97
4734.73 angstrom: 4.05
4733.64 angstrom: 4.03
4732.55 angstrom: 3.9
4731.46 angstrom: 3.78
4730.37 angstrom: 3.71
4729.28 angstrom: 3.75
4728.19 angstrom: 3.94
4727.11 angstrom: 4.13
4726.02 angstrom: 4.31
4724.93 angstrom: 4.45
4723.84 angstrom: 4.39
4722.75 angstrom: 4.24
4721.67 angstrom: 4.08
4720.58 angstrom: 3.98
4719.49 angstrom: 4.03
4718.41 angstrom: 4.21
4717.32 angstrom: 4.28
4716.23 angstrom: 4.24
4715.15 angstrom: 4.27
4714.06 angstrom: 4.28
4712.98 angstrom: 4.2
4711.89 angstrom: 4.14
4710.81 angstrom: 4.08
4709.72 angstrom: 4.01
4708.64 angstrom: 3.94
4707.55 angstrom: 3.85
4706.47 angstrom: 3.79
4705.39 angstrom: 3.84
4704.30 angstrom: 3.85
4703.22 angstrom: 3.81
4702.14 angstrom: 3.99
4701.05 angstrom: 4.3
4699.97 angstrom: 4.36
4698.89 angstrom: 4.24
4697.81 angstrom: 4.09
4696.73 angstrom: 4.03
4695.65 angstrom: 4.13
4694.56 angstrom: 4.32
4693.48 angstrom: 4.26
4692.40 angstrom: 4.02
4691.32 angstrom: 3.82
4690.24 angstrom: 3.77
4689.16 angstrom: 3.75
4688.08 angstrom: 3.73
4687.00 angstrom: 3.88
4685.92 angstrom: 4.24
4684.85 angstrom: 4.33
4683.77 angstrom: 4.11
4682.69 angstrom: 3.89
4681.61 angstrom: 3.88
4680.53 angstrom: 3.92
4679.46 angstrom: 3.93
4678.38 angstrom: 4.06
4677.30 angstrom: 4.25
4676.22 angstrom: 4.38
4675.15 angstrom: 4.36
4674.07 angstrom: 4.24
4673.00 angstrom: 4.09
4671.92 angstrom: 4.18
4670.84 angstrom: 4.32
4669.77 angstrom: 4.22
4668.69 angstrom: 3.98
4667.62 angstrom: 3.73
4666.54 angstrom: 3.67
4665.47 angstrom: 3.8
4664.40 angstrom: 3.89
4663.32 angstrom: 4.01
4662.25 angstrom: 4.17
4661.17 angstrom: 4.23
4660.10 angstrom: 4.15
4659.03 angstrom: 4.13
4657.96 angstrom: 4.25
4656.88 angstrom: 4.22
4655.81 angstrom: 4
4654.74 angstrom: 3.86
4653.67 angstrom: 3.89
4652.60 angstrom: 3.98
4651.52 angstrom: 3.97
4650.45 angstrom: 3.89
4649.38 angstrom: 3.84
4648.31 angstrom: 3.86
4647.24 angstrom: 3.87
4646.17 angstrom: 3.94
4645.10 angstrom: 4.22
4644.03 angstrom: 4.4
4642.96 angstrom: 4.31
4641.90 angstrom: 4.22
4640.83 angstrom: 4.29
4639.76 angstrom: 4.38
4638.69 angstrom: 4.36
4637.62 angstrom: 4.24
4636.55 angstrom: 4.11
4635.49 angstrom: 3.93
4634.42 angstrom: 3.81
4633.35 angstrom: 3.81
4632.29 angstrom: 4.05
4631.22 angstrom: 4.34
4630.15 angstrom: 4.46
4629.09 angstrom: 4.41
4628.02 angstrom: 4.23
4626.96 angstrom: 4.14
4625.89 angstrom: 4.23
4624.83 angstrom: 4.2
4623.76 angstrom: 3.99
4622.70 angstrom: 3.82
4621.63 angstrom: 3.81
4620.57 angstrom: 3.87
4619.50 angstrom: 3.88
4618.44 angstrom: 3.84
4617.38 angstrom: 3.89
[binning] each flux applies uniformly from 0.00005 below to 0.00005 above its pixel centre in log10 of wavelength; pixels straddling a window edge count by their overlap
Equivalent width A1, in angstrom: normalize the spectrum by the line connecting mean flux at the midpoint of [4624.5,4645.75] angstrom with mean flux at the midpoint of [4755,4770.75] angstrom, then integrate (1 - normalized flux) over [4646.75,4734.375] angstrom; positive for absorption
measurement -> 2.9 angstrom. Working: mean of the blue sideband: 4.21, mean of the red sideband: 4.16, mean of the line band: 4.05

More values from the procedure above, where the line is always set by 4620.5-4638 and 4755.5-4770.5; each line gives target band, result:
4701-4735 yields 0.6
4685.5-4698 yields 0.4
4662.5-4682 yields 0.3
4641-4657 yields 0.3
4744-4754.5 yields -0.4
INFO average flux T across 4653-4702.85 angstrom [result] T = 4.07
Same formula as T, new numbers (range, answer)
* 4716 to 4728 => 4.2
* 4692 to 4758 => 4.14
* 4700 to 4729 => 4.1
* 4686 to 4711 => 4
